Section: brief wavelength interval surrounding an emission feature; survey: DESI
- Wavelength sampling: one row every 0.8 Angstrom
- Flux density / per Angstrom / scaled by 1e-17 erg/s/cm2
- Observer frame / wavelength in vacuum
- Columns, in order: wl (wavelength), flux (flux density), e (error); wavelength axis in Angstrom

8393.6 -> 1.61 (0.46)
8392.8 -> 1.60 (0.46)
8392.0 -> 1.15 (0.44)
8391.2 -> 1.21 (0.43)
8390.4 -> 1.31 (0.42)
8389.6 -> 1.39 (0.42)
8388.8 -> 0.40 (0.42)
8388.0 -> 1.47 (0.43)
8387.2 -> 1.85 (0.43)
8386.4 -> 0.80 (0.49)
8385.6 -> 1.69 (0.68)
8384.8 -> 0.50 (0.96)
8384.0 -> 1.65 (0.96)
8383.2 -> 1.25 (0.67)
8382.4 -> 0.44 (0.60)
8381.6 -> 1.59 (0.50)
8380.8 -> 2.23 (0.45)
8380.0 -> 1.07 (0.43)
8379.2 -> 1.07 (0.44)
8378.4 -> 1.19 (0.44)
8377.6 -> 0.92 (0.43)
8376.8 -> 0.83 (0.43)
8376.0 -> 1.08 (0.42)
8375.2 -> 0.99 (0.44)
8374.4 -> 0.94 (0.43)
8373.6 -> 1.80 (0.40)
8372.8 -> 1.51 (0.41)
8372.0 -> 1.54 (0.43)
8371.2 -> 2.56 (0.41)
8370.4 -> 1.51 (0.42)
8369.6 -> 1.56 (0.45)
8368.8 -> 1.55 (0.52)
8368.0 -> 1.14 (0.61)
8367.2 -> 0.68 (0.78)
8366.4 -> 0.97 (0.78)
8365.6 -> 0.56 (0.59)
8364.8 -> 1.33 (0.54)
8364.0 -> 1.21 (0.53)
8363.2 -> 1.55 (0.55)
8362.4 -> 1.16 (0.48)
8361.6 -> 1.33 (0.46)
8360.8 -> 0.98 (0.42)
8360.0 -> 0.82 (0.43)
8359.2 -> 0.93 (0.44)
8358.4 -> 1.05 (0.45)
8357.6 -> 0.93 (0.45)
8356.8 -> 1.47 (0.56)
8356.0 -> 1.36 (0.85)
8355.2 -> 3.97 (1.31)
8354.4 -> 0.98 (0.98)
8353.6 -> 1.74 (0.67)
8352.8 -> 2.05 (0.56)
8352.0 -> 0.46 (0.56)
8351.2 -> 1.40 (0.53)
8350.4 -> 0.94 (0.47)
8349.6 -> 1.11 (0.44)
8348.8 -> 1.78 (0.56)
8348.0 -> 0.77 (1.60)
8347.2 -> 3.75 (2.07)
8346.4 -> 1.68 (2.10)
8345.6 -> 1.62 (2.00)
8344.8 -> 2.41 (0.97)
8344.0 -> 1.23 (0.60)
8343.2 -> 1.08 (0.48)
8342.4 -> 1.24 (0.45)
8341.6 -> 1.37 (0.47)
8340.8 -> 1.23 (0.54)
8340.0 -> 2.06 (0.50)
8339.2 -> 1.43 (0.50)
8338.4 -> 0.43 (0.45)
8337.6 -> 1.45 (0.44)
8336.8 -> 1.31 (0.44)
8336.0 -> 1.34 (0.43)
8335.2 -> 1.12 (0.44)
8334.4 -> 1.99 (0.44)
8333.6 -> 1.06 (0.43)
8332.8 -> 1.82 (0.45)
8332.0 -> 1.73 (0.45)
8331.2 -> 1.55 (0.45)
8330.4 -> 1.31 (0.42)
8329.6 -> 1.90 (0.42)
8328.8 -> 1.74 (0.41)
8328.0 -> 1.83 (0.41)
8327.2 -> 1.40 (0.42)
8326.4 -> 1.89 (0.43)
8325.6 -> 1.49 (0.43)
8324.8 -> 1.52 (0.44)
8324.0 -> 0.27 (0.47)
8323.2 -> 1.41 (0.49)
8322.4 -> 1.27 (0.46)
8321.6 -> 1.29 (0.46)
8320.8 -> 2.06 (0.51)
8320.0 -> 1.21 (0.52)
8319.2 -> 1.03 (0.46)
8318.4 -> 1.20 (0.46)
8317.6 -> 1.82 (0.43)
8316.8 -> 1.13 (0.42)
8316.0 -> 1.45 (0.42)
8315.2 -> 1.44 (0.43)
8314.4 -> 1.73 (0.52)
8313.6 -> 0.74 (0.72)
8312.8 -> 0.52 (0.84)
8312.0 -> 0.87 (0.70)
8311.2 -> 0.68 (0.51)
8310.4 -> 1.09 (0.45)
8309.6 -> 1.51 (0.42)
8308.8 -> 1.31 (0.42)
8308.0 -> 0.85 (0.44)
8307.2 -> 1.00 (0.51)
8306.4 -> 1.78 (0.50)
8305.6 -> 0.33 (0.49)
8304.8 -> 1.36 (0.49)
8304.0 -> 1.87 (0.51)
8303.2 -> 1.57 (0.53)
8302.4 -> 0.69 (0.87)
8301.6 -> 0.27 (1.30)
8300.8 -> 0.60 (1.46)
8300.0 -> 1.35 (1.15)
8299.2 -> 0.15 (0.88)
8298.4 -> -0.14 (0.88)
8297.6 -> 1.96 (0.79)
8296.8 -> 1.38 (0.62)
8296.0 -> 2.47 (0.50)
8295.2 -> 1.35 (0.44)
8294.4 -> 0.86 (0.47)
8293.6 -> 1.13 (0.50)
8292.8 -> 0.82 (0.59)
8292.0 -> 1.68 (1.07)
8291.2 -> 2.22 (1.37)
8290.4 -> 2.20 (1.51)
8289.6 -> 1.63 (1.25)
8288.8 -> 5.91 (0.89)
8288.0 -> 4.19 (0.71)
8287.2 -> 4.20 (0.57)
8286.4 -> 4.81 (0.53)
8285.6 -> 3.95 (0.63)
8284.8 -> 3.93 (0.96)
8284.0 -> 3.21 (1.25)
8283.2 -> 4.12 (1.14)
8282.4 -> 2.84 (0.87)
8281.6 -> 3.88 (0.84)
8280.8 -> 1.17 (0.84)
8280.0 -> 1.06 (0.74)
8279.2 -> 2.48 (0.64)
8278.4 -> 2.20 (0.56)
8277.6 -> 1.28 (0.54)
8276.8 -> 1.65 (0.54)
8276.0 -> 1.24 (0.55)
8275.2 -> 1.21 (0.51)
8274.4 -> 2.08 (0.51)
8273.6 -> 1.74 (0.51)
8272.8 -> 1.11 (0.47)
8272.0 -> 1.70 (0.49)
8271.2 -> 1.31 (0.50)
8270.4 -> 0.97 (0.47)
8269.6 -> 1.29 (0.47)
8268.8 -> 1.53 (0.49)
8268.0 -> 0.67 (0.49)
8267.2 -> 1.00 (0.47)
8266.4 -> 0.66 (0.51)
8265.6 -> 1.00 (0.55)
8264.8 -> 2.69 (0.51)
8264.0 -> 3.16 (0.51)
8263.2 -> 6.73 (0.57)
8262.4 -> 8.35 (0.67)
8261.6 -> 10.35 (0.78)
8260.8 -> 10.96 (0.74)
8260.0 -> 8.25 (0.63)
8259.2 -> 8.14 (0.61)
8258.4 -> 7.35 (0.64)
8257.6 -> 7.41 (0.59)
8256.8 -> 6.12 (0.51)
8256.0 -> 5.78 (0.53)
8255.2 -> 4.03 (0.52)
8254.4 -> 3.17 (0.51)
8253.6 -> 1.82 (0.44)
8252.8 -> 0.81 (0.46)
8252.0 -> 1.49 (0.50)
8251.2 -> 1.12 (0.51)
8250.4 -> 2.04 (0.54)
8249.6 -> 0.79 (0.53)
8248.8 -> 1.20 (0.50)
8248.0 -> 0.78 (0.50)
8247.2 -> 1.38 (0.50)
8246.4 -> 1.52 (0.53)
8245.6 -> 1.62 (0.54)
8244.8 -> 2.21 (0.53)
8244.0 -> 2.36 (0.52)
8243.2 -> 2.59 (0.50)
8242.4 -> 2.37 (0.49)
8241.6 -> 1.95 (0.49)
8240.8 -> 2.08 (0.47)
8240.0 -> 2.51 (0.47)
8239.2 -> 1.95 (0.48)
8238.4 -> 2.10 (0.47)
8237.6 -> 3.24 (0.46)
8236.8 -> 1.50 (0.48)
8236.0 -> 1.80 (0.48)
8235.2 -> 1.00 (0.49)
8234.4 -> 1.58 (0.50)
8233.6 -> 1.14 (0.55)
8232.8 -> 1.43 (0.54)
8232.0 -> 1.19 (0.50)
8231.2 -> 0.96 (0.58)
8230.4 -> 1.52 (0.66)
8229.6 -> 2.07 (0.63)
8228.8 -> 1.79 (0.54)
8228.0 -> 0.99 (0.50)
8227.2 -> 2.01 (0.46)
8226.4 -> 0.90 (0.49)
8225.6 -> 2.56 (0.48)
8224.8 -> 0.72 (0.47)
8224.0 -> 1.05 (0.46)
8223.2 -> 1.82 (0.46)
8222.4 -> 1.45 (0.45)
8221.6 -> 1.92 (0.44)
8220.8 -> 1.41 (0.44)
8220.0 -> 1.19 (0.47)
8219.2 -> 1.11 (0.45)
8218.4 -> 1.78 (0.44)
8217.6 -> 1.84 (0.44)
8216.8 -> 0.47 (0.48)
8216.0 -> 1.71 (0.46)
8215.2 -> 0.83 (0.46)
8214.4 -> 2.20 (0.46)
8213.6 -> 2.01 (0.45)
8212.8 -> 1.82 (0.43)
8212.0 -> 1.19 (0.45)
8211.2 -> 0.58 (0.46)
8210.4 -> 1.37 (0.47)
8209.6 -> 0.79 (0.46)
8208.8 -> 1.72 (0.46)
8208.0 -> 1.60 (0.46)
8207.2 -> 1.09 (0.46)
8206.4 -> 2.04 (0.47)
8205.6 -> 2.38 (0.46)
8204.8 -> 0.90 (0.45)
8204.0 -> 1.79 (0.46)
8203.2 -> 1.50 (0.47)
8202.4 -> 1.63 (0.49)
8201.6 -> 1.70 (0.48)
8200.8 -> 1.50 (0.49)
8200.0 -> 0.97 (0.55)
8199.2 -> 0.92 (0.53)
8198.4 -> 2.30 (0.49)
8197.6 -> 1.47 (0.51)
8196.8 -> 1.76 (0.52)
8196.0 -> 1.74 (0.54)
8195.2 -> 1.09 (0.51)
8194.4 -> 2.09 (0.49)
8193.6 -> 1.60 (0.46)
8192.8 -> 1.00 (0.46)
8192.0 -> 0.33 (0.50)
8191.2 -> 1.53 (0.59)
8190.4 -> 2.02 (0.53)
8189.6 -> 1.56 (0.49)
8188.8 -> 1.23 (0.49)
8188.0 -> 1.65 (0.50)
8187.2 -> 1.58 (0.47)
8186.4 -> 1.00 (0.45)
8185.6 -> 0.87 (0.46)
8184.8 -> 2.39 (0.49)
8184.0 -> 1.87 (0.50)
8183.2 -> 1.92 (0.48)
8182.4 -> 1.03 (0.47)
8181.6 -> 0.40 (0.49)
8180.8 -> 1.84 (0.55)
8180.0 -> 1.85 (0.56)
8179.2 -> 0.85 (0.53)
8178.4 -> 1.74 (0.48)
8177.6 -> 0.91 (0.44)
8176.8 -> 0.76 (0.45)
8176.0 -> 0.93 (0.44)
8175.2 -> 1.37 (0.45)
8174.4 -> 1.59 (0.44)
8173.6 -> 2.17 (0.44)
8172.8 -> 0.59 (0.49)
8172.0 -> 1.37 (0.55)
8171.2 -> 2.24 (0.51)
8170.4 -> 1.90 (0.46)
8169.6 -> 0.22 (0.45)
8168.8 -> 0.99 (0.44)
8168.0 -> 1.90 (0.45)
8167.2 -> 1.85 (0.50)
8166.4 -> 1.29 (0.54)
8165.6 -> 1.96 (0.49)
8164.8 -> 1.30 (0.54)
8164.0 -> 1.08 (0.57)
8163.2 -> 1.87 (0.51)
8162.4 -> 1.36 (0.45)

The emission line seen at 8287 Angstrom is [N II] 6583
